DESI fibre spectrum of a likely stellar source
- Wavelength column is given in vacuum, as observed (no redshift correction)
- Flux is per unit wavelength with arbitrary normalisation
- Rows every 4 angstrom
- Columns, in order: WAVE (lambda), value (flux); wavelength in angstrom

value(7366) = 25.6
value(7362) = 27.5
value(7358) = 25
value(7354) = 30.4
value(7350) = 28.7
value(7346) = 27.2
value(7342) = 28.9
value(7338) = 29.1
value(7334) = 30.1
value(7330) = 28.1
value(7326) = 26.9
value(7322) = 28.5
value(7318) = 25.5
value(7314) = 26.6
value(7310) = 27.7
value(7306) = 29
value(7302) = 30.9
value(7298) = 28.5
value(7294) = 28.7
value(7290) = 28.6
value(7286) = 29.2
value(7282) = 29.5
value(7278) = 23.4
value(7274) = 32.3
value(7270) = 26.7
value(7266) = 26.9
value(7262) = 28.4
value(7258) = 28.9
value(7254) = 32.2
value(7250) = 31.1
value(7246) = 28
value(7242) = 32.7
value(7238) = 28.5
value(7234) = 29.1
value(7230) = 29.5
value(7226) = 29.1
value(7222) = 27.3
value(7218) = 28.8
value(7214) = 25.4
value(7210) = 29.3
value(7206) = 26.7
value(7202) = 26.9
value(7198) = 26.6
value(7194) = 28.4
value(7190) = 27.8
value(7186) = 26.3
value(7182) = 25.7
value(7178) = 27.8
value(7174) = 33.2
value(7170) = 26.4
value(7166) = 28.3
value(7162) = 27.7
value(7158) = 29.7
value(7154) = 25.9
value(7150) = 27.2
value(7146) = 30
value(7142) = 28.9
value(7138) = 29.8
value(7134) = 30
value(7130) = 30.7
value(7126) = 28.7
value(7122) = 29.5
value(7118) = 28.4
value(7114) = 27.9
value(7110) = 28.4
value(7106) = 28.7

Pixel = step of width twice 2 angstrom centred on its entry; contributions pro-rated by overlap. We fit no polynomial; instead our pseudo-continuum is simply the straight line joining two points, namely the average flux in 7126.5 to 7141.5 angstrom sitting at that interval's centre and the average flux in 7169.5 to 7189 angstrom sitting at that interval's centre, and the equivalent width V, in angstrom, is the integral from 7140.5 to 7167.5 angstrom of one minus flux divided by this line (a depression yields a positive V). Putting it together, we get 0.8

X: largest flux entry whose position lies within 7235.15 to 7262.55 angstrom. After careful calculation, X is 32.7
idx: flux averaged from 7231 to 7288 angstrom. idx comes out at 29.1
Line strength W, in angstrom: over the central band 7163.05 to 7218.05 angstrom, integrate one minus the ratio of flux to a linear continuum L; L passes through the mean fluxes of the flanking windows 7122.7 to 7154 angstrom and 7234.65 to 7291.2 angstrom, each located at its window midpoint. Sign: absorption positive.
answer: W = 2.72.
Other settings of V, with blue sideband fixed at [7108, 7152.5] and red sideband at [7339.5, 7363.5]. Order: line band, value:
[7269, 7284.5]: 0.1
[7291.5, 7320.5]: 0.1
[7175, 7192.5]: 0.9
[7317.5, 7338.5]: 0.0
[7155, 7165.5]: 0.2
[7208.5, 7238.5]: 0.2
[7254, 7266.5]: -0.2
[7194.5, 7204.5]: 0.6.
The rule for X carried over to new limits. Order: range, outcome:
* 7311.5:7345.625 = 30.1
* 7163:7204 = 33.2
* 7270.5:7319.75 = 32.3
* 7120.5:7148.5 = 30.7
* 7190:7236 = 29.5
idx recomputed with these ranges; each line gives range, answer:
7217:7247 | 29.2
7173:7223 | 27.6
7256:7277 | 28.4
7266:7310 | 28.6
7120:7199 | 28.5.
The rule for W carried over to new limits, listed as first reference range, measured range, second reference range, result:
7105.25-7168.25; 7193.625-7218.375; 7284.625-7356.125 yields 1.2 angstrom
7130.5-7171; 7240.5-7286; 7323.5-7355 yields -0.8 angstrom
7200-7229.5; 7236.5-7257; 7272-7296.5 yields -1.7 angstrom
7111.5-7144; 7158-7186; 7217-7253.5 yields 1.1 angstrom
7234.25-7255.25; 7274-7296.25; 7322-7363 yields 0.9 angstrom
